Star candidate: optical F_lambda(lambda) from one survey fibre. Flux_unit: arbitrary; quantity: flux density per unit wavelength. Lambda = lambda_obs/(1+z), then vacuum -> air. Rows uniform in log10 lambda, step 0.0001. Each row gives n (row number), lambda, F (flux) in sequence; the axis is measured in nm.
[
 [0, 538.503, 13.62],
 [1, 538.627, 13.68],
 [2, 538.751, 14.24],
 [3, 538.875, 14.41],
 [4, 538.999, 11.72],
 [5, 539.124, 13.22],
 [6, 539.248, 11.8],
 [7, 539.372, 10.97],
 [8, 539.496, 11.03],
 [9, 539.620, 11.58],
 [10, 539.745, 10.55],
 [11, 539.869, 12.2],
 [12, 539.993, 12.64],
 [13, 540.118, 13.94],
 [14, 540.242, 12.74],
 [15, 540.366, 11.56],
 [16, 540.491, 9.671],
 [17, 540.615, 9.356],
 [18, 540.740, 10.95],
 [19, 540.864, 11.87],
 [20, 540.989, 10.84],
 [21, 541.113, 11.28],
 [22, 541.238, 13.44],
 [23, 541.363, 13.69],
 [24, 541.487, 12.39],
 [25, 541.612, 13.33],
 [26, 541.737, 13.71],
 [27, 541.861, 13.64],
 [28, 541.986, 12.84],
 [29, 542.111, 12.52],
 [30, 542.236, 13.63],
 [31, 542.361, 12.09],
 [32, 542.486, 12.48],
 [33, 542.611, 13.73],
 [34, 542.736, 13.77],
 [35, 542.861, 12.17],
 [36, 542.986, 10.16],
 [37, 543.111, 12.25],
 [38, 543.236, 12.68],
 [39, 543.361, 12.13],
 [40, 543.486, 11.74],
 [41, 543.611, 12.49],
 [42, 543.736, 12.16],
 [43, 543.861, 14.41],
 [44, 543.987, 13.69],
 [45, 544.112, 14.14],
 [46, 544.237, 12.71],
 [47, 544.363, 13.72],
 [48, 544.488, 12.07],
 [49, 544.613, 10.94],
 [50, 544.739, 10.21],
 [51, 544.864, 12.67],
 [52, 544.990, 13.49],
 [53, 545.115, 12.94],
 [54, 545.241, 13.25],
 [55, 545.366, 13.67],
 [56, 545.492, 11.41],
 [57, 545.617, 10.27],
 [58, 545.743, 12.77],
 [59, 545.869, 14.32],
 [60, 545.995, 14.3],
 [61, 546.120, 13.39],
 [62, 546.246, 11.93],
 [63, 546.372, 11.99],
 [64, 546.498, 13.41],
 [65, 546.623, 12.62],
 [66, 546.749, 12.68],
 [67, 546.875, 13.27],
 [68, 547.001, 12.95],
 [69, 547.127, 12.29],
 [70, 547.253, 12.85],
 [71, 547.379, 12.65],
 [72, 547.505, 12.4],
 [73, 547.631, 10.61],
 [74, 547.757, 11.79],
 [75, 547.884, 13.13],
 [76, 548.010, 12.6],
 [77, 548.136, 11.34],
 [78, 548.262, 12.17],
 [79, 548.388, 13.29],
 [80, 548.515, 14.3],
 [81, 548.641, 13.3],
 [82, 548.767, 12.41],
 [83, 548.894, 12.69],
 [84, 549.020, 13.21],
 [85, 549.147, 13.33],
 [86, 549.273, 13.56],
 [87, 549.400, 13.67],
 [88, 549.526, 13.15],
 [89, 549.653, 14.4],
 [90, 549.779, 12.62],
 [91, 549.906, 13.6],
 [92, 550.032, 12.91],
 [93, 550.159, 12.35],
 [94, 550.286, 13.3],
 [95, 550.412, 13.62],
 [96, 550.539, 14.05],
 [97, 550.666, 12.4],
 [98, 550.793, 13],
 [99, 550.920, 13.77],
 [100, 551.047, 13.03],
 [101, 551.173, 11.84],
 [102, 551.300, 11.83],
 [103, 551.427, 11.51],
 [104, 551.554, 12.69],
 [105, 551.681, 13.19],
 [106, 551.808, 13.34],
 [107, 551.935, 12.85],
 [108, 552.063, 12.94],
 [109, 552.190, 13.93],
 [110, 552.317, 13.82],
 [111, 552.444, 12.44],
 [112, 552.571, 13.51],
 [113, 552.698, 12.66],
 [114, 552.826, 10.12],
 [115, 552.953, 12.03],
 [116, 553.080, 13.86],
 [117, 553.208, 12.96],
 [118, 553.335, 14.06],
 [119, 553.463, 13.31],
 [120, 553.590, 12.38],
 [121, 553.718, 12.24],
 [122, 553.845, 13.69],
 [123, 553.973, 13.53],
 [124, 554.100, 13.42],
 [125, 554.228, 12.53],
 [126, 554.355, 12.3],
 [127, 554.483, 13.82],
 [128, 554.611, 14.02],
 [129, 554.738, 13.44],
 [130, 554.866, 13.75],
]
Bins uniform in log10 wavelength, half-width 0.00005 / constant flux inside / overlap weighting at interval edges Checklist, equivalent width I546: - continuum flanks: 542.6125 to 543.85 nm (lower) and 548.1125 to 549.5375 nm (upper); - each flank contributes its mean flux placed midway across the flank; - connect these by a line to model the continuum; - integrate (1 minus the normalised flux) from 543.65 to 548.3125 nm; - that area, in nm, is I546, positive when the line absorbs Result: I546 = 0.03 nm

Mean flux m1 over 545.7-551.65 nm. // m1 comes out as 12.9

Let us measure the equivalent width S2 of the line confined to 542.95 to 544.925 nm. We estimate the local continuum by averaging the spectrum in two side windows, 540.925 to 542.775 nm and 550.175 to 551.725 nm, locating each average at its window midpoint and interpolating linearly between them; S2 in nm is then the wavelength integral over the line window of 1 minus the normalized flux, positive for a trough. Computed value 0.069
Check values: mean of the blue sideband 12.9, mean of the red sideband 12.8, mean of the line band 12.4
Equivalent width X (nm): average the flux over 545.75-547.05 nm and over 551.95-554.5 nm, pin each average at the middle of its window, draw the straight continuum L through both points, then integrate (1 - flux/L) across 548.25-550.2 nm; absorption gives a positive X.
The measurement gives -0.03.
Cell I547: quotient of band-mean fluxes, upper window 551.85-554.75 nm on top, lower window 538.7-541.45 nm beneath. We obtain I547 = 1.1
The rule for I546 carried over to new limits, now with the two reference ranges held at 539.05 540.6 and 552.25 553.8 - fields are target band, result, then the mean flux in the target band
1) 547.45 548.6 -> 0.00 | 12.4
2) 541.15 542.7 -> -0.15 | 13.1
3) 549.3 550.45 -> -0.07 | 13.3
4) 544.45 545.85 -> -0.01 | 12.2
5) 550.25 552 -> -0.03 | 12.9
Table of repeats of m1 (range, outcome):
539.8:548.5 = 12.5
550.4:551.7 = 12.8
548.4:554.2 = 13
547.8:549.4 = 13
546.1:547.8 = 12.5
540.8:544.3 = 12.7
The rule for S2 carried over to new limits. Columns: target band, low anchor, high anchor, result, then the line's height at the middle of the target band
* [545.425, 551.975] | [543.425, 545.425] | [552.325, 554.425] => -0.004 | 12.8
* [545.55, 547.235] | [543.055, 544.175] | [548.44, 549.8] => 0.042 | 13.1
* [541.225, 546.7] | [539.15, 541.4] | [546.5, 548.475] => -0.299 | 12.1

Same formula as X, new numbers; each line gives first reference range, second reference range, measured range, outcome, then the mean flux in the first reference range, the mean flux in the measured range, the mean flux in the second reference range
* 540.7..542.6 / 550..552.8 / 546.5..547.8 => 0.03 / 12.6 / 12.5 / 12.9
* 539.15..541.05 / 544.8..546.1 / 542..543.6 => -0.03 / 11.5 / 12.5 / 12.9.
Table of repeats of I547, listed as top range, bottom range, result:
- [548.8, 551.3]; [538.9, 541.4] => 1.12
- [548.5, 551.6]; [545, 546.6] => 1.02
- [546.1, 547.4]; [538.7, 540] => 1.04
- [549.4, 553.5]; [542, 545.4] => 1.03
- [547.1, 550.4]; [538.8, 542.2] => 1.06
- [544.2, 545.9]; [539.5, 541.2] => 1.08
